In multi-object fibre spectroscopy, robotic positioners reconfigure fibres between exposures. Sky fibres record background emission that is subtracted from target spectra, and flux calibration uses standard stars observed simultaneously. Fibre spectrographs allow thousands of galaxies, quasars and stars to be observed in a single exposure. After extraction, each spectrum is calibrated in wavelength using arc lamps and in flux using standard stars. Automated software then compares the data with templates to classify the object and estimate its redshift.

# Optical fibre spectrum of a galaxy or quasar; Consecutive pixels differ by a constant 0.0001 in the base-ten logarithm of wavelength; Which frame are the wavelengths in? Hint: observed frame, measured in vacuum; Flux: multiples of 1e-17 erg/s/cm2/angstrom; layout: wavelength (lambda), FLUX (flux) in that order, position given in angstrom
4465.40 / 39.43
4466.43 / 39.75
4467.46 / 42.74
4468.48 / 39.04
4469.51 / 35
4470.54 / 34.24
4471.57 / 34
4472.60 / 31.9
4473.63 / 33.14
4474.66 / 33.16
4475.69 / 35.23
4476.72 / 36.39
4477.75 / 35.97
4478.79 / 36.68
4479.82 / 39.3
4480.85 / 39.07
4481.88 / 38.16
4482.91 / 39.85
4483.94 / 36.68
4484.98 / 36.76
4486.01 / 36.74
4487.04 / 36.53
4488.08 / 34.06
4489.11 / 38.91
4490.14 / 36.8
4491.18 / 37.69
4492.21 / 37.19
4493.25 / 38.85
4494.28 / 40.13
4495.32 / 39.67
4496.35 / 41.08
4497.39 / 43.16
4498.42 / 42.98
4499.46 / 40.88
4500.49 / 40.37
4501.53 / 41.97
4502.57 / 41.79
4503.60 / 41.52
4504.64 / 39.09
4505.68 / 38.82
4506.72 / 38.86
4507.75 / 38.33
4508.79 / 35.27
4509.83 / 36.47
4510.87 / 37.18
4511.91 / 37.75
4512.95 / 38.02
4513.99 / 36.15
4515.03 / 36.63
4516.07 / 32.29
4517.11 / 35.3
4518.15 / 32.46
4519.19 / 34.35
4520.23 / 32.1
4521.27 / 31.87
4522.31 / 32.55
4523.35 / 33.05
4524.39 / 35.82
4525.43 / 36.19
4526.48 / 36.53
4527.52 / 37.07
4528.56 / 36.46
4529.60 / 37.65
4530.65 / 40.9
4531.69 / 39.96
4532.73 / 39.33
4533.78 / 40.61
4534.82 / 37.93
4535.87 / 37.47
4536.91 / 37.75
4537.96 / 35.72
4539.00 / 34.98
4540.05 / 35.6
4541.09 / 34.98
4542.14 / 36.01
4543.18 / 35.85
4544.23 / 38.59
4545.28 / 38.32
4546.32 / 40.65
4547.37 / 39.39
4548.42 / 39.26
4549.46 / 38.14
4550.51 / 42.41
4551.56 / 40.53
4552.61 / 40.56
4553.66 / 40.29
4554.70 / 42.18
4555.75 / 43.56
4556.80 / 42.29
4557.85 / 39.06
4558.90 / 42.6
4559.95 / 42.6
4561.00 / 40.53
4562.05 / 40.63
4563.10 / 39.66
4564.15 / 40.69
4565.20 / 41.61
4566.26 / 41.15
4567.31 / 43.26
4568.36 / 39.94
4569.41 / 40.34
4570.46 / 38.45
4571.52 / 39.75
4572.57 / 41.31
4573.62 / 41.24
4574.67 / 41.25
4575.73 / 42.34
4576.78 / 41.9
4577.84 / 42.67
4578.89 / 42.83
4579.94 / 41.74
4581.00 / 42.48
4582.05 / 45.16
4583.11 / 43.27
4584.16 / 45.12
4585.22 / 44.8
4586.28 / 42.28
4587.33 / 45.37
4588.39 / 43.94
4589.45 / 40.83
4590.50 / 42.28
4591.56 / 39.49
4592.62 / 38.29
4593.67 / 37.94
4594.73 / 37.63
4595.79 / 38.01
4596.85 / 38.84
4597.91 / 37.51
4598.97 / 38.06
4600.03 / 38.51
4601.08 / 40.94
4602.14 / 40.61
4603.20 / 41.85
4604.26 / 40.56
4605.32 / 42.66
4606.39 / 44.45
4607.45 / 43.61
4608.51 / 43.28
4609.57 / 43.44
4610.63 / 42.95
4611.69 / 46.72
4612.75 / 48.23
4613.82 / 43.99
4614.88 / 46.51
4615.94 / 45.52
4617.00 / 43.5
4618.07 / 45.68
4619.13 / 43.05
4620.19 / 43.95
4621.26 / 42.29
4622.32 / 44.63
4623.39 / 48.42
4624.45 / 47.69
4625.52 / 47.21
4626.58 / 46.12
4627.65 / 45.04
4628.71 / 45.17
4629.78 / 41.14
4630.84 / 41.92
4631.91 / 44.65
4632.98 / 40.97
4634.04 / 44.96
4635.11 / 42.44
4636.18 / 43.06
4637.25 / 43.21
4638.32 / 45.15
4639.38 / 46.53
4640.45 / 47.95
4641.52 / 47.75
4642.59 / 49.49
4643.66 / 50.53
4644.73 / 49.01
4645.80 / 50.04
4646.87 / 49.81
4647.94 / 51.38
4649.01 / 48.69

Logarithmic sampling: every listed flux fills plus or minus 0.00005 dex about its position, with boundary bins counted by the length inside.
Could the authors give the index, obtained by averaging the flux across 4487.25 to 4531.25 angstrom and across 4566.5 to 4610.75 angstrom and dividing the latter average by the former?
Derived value 1.11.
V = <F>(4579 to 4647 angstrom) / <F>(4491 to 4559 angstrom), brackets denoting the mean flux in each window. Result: 1.1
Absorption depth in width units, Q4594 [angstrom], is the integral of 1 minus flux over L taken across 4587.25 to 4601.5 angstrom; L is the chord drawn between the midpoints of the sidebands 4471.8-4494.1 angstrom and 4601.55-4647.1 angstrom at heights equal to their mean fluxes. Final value 1.2 angstrom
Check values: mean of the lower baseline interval 36.6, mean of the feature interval 39.7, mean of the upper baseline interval 45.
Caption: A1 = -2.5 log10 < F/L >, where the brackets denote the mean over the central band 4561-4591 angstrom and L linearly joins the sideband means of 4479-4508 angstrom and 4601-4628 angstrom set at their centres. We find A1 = 0.019 mag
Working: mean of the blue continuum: 39.1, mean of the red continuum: 44.4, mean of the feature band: 42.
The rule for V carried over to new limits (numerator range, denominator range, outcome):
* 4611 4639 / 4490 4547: 1.19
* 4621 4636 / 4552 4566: 1.08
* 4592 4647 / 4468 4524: 1.18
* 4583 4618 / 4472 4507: 1.10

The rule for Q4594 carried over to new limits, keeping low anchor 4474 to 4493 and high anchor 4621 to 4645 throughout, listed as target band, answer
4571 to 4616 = 1.2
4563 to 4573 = 0.3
